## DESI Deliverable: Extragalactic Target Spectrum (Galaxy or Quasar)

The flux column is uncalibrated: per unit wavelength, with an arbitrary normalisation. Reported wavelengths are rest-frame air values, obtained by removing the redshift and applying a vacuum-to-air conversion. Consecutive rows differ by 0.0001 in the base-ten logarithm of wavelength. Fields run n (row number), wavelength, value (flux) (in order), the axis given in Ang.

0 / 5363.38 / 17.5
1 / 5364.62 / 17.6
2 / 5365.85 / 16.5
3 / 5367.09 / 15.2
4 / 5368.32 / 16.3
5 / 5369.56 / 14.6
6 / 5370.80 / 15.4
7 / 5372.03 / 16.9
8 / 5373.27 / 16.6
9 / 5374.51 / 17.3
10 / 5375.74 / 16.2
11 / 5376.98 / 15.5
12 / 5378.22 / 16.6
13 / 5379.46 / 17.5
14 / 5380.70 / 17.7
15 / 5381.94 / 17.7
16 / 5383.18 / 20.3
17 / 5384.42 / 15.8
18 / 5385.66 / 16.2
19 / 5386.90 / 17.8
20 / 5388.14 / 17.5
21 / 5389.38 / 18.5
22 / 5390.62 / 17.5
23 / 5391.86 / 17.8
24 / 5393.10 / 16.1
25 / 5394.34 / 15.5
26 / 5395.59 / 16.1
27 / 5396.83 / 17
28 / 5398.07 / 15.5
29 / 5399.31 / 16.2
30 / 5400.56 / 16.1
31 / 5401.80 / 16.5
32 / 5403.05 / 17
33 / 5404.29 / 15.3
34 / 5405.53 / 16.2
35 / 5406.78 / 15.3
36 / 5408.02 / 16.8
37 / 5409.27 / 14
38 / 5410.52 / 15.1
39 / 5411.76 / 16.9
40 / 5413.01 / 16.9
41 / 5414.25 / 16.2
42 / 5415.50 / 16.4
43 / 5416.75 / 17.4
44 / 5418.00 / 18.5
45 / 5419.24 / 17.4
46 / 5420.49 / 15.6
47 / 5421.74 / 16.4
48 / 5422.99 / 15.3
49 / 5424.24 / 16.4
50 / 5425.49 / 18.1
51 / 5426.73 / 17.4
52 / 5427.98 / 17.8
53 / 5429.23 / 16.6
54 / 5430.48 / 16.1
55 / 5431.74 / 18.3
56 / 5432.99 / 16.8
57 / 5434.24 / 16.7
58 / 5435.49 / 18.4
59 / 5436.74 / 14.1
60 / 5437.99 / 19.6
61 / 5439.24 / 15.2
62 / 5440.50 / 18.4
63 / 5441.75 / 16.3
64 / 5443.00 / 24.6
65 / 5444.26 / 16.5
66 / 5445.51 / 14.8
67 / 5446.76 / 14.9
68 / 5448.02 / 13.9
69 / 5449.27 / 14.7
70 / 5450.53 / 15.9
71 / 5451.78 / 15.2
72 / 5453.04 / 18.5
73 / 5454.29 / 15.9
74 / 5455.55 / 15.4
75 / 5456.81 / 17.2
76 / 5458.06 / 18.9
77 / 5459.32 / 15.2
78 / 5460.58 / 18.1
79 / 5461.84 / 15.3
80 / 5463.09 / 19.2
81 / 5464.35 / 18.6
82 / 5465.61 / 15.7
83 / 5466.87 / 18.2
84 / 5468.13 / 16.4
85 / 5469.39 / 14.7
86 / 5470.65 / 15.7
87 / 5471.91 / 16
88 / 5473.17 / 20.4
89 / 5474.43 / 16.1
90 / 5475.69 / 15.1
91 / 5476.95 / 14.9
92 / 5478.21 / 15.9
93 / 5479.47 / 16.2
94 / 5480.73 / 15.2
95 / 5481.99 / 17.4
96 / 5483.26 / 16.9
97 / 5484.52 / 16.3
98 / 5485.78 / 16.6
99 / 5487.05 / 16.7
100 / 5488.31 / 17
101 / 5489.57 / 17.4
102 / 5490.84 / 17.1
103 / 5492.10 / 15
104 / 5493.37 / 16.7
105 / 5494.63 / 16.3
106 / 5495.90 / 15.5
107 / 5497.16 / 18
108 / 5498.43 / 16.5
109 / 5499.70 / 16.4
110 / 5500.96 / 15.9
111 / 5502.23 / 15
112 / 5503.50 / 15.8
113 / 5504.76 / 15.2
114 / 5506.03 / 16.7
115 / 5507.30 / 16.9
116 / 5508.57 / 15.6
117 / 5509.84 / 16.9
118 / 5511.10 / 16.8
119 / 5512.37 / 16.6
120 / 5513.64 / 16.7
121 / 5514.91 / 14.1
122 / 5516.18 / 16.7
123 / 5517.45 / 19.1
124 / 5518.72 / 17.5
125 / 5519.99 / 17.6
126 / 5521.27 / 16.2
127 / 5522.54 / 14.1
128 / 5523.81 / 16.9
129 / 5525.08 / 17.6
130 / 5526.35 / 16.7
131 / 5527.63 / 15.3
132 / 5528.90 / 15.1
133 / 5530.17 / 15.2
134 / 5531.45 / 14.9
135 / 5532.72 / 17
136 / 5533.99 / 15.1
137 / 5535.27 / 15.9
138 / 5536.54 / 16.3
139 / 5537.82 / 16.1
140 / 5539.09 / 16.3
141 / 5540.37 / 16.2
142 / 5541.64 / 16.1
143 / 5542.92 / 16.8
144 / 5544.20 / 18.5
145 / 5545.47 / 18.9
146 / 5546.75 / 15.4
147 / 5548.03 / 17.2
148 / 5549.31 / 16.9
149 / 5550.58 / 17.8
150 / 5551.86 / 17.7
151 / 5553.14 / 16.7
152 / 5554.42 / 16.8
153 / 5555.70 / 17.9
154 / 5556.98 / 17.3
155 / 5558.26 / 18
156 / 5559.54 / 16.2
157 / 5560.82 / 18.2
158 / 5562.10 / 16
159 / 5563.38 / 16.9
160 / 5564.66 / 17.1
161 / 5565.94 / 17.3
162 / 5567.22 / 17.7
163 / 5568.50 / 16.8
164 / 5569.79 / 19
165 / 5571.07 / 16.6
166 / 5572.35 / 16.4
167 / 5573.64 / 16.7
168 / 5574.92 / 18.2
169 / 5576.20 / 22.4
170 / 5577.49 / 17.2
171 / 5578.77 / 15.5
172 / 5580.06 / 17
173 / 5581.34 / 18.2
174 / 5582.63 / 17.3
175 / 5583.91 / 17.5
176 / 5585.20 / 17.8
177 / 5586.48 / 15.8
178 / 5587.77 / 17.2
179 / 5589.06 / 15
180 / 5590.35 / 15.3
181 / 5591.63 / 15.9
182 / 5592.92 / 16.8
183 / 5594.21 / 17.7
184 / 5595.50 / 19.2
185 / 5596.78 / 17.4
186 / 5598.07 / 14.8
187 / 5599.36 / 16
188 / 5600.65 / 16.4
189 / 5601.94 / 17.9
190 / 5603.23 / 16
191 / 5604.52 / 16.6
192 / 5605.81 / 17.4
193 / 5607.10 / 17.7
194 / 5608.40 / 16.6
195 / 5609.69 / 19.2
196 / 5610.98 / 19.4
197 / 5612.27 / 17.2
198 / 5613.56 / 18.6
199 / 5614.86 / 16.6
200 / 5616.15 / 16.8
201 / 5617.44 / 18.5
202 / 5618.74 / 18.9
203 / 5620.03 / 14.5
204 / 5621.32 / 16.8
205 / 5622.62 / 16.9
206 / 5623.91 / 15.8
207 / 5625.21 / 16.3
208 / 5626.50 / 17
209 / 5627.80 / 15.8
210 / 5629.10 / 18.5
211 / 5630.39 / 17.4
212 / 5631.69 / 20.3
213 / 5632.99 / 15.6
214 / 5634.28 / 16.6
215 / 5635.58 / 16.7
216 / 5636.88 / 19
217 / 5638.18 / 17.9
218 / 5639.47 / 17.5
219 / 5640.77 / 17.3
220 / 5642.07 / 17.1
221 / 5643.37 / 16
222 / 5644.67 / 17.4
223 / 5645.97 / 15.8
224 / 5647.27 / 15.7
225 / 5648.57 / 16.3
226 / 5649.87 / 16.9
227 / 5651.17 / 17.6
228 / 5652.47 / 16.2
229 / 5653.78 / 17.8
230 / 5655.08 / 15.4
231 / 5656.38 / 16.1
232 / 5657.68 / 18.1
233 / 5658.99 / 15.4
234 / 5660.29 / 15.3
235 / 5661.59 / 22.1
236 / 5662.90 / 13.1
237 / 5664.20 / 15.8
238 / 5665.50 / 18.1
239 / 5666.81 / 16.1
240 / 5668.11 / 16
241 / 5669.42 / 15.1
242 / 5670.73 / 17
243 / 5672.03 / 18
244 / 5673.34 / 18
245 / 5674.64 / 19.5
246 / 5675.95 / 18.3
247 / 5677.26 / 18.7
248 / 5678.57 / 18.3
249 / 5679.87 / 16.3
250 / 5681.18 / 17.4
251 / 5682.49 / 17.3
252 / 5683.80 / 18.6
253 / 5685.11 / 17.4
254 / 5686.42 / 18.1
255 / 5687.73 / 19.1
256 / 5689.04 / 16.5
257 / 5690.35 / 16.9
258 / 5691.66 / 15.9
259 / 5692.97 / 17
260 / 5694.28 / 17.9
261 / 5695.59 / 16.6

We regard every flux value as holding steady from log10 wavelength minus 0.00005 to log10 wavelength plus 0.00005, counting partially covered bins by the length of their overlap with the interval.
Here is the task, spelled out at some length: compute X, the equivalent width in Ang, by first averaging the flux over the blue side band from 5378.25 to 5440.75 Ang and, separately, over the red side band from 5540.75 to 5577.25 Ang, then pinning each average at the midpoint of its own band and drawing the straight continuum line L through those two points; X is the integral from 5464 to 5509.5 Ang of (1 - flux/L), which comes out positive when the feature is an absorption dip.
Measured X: 1.9 Ang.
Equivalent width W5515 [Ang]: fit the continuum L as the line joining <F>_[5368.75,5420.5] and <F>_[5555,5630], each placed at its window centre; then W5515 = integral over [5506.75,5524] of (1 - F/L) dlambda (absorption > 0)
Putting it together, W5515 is 0.4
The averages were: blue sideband 16.6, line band 16.5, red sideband 17.2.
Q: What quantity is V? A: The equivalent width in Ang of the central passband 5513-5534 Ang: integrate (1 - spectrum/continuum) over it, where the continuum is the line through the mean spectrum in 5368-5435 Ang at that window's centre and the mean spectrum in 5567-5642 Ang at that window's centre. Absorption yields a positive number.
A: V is 0.9 Ang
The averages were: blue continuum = 16.7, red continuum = 17.2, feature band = 16.3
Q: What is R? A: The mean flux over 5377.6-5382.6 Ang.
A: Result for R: 17.4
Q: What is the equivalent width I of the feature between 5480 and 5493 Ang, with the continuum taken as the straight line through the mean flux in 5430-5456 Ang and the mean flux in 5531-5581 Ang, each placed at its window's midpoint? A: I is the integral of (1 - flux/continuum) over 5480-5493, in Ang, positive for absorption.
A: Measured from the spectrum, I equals 0.21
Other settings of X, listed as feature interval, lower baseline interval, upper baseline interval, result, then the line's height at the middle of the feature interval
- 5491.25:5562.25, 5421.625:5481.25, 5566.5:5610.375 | 1.8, 16.9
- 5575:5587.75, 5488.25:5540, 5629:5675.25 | -0.8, 16.6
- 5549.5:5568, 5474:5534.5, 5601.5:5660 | -0.7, 16.6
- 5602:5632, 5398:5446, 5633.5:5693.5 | -0.5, 17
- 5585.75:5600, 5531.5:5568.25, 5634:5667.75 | 0.3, 16.9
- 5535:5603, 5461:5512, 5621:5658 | -1.4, 16.7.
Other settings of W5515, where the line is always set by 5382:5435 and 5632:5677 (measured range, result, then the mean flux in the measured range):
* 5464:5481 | 0.43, 16.4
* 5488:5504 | 0.43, 16.3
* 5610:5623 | -0.43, 17.5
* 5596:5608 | 0.13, 16.7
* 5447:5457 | 0.60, 15.7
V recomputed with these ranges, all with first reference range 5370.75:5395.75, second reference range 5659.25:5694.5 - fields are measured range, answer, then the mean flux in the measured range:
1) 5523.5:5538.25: 1.0 Ang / 16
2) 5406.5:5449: 0.8 Ang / 16.7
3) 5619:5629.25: 0.5 Ang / 16.4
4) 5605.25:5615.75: -0.4 Ang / 17.8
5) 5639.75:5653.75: 0.5 Ang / 16.7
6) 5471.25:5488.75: 0.7 Ang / 16.5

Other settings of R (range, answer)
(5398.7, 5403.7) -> 16.4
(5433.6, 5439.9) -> 16.8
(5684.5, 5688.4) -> 18.2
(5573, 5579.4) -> 18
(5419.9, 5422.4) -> 16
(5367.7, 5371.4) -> 15.4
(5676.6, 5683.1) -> 17.6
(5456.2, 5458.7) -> 18.1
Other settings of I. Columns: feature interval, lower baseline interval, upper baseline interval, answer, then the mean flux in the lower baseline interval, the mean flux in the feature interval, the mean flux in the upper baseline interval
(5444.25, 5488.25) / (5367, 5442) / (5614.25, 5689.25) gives 1.11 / 16.7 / 16.4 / 17.1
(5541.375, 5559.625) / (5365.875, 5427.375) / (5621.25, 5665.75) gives -0.53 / 16.6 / 17.3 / 16.9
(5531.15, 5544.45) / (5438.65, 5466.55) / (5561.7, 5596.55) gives 0.63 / 16.8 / 16.3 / 17.2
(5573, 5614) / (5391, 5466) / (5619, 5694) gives -0.71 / 16.6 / 17.2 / 17.1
